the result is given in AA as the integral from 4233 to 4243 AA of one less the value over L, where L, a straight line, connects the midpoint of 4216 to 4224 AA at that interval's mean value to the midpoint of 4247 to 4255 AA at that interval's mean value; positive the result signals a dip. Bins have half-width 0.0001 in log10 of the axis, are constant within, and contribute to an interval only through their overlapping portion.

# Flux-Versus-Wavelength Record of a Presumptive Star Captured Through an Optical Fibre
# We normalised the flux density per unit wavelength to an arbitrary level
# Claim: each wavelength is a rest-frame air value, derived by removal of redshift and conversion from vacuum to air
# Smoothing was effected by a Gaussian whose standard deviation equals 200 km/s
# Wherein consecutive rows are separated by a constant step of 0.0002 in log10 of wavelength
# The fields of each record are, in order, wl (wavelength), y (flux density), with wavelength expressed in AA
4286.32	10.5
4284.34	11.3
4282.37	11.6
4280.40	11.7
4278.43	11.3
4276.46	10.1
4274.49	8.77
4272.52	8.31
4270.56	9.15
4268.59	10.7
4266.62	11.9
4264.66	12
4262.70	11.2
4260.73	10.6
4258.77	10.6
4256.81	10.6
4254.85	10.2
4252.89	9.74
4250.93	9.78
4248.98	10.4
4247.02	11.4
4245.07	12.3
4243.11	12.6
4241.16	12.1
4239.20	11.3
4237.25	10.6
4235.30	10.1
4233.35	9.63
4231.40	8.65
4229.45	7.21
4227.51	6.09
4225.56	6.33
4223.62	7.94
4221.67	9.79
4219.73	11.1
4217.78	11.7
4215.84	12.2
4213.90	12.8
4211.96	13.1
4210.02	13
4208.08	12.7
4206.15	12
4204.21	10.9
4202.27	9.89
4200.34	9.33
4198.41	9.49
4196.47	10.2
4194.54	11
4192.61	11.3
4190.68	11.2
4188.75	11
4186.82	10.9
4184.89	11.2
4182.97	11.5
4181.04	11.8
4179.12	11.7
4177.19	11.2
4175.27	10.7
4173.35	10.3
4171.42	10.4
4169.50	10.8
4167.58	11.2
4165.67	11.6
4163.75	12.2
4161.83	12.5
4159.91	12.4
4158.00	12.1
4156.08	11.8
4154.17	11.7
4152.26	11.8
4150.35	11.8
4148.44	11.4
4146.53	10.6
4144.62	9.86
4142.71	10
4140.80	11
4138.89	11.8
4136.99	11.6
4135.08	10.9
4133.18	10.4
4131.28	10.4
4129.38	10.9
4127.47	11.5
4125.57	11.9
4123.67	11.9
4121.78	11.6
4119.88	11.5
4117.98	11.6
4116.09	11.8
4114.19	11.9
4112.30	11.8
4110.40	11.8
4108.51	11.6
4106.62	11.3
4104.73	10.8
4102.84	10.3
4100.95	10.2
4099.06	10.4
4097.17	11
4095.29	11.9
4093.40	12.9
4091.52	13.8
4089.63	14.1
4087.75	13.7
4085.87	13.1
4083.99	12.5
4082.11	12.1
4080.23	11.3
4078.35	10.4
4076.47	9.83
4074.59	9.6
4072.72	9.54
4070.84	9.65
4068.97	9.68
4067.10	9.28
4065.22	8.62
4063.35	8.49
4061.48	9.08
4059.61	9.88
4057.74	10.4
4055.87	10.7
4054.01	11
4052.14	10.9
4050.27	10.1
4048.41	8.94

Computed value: -0.6 AA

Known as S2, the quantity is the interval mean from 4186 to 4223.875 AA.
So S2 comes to 11.1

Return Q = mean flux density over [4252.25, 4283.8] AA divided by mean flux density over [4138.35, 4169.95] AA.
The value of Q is 0.92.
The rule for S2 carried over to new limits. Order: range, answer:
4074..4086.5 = 11.3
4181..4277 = 10.6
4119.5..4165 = 11.4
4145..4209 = 11.2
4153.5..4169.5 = 11.9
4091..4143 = 11.4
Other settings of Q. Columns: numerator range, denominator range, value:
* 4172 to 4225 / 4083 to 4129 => 0.93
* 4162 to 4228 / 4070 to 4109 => 0.95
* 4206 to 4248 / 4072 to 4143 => 0.93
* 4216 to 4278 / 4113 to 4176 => 0.89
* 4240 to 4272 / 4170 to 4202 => 1.01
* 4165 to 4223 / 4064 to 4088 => 1.05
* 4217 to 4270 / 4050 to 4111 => 0.94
